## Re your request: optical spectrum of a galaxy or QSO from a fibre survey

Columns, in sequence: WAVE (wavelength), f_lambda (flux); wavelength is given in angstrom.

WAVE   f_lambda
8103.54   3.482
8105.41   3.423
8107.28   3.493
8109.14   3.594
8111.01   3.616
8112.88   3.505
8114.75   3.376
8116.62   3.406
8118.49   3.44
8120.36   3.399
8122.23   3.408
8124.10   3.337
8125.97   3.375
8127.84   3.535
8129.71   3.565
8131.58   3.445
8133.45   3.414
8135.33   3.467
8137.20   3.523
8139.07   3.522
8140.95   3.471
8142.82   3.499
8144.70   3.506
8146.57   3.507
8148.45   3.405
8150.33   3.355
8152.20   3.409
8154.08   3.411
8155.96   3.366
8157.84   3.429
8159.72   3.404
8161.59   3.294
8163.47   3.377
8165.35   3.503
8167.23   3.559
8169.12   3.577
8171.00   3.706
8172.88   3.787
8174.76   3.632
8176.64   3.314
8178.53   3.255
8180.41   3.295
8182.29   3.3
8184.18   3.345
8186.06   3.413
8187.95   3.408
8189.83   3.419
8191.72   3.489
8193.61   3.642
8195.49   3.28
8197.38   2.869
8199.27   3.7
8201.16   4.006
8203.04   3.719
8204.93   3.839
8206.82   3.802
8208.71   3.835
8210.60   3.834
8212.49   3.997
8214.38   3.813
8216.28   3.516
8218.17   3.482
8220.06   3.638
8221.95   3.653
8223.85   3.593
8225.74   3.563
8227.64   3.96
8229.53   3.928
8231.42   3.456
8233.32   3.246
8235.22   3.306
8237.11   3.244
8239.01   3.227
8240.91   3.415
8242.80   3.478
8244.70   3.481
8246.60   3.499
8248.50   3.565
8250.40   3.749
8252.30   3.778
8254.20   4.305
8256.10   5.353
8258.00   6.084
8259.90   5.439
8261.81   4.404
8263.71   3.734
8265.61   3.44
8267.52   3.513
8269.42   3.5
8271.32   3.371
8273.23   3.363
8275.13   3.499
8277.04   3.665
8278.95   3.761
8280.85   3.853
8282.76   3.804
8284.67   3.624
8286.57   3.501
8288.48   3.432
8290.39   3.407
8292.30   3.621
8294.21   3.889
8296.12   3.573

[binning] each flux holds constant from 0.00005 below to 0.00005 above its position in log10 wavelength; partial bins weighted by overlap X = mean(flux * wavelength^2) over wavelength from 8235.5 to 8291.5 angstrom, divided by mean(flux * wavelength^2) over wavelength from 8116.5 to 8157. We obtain 1.14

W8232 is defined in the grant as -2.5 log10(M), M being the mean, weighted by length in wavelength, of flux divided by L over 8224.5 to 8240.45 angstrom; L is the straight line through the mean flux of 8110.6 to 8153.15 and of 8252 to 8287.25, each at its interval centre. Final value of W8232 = 0.11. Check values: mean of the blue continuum 3.45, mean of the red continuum 4.01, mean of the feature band 3.49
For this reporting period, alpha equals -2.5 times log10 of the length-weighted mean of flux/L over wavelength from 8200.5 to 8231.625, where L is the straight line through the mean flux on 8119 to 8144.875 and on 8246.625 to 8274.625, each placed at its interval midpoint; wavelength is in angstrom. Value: 0.03 mag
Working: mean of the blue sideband 3.46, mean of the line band 3.75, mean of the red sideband 4.08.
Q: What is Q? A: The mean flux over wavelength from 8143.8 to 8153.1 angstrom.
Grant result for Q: 3.44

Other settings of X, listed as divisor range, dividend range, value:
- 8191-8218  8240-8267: 1.14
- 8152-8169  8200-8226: 1.11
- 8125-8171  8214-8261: 1.13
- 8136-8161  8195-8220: 1.08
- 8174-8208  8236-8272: 1.14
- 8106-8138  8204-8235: 1.09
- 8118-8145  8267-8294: 1.07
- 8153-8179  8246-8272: 1.22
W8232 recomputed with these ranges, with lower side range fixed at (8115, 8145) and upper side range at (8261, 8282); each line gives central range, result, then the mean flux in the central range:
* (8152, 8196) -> 0.02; 3.44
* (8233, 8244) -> 0.08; 3.33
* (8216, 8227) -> 0.00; 3.59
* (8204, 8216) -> -0.08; 3.83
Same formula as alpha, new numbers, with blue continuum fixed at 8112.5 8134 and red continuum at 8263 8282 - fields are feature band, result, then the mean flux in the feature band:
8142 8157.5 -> 0.01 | 3.43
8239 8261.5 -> -0.17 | 4.16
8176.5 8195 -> 0.03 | 3.39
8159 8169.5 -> 0.01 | 3.45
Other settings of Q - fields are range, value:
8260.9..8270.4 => 3.72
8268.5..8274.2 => 3.41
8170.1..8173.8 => 3.75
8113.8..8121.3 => 3.4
